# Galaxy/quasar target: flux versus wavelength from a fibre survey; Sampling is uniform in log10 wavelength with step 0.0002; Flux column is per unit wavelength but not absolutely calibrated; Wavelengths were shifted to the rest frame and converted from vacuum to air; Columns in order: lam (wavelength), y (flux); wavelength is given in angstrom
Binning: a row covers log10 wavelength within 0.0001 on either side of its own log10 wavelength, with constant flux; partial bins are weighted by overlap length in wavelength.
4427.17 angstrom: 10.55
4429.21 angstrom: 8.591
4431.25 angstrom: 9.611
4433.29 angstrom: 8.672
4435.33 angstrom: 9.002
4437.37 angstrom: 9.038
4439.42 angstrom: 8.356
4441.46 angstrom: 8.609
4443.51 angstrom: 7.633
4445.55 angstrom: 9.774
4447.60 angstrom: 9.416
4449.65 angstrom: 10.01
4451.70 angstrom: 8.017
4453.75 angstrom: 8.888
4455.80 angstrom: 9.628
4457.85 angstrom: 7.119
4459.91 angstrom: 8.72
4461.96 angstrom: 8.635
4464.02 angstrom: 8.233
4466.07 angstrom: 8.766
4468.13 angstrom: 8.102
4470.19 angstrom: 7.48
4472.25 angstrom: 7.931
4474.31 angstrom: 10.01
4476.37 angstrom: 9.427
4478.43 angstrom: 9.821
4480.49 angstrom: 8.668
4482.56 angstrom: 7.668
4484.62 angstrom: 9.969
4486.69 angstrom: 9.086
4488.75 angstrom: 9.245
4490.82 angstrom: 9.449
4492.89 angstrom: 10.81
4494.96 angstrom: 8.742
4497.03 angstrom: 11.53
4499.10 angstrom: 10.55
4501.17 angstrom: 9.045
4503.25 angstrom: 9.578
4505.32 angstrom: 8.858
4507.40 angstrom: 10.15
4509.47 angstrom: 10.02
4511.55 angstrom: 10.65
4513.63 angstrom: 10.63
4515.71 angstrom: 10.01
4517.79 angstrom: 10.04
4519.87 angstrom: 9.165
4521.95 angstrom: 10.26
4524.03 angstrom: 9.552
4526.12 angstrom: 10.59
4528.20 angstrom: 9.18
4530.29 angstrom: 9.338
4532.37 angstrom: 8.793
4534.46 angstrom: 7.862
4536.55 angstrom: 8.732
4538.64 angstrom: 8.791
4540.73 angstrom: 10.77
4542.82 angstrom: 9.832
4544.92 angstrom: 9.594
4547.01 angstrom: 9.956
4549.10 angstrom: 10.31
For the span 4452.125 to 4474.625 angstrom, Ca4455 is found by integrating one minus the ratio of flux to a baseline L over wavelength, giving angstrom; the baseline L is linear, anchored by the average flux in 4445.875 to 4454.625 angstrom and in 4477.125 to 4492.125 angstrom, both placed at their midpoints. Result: 1.7 angstrom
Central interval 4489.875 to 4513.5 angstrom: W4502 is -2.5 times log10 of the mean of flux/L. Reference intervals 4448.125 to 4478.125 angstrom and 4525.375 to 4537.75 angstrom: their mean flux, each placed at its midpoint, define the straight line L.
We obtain -0.125 mag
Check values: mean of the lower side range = 8.68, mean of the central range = 9.97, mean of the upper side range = 9.04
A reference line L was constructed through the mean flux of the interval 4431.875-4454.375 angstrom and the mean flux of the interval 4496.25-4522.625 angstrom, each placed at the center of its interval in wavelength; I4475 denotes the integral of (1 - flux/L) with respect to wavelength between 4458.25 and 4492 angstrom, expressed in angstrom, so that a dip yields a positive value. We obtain 2.2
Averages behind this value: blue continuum 8.87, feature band 8.8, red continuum 10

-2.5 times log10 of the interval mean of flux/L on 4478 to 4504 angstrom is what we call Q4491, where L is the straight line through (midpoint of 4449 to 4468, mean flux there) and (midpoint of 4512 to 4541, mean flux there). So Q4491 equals -0.06 mag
